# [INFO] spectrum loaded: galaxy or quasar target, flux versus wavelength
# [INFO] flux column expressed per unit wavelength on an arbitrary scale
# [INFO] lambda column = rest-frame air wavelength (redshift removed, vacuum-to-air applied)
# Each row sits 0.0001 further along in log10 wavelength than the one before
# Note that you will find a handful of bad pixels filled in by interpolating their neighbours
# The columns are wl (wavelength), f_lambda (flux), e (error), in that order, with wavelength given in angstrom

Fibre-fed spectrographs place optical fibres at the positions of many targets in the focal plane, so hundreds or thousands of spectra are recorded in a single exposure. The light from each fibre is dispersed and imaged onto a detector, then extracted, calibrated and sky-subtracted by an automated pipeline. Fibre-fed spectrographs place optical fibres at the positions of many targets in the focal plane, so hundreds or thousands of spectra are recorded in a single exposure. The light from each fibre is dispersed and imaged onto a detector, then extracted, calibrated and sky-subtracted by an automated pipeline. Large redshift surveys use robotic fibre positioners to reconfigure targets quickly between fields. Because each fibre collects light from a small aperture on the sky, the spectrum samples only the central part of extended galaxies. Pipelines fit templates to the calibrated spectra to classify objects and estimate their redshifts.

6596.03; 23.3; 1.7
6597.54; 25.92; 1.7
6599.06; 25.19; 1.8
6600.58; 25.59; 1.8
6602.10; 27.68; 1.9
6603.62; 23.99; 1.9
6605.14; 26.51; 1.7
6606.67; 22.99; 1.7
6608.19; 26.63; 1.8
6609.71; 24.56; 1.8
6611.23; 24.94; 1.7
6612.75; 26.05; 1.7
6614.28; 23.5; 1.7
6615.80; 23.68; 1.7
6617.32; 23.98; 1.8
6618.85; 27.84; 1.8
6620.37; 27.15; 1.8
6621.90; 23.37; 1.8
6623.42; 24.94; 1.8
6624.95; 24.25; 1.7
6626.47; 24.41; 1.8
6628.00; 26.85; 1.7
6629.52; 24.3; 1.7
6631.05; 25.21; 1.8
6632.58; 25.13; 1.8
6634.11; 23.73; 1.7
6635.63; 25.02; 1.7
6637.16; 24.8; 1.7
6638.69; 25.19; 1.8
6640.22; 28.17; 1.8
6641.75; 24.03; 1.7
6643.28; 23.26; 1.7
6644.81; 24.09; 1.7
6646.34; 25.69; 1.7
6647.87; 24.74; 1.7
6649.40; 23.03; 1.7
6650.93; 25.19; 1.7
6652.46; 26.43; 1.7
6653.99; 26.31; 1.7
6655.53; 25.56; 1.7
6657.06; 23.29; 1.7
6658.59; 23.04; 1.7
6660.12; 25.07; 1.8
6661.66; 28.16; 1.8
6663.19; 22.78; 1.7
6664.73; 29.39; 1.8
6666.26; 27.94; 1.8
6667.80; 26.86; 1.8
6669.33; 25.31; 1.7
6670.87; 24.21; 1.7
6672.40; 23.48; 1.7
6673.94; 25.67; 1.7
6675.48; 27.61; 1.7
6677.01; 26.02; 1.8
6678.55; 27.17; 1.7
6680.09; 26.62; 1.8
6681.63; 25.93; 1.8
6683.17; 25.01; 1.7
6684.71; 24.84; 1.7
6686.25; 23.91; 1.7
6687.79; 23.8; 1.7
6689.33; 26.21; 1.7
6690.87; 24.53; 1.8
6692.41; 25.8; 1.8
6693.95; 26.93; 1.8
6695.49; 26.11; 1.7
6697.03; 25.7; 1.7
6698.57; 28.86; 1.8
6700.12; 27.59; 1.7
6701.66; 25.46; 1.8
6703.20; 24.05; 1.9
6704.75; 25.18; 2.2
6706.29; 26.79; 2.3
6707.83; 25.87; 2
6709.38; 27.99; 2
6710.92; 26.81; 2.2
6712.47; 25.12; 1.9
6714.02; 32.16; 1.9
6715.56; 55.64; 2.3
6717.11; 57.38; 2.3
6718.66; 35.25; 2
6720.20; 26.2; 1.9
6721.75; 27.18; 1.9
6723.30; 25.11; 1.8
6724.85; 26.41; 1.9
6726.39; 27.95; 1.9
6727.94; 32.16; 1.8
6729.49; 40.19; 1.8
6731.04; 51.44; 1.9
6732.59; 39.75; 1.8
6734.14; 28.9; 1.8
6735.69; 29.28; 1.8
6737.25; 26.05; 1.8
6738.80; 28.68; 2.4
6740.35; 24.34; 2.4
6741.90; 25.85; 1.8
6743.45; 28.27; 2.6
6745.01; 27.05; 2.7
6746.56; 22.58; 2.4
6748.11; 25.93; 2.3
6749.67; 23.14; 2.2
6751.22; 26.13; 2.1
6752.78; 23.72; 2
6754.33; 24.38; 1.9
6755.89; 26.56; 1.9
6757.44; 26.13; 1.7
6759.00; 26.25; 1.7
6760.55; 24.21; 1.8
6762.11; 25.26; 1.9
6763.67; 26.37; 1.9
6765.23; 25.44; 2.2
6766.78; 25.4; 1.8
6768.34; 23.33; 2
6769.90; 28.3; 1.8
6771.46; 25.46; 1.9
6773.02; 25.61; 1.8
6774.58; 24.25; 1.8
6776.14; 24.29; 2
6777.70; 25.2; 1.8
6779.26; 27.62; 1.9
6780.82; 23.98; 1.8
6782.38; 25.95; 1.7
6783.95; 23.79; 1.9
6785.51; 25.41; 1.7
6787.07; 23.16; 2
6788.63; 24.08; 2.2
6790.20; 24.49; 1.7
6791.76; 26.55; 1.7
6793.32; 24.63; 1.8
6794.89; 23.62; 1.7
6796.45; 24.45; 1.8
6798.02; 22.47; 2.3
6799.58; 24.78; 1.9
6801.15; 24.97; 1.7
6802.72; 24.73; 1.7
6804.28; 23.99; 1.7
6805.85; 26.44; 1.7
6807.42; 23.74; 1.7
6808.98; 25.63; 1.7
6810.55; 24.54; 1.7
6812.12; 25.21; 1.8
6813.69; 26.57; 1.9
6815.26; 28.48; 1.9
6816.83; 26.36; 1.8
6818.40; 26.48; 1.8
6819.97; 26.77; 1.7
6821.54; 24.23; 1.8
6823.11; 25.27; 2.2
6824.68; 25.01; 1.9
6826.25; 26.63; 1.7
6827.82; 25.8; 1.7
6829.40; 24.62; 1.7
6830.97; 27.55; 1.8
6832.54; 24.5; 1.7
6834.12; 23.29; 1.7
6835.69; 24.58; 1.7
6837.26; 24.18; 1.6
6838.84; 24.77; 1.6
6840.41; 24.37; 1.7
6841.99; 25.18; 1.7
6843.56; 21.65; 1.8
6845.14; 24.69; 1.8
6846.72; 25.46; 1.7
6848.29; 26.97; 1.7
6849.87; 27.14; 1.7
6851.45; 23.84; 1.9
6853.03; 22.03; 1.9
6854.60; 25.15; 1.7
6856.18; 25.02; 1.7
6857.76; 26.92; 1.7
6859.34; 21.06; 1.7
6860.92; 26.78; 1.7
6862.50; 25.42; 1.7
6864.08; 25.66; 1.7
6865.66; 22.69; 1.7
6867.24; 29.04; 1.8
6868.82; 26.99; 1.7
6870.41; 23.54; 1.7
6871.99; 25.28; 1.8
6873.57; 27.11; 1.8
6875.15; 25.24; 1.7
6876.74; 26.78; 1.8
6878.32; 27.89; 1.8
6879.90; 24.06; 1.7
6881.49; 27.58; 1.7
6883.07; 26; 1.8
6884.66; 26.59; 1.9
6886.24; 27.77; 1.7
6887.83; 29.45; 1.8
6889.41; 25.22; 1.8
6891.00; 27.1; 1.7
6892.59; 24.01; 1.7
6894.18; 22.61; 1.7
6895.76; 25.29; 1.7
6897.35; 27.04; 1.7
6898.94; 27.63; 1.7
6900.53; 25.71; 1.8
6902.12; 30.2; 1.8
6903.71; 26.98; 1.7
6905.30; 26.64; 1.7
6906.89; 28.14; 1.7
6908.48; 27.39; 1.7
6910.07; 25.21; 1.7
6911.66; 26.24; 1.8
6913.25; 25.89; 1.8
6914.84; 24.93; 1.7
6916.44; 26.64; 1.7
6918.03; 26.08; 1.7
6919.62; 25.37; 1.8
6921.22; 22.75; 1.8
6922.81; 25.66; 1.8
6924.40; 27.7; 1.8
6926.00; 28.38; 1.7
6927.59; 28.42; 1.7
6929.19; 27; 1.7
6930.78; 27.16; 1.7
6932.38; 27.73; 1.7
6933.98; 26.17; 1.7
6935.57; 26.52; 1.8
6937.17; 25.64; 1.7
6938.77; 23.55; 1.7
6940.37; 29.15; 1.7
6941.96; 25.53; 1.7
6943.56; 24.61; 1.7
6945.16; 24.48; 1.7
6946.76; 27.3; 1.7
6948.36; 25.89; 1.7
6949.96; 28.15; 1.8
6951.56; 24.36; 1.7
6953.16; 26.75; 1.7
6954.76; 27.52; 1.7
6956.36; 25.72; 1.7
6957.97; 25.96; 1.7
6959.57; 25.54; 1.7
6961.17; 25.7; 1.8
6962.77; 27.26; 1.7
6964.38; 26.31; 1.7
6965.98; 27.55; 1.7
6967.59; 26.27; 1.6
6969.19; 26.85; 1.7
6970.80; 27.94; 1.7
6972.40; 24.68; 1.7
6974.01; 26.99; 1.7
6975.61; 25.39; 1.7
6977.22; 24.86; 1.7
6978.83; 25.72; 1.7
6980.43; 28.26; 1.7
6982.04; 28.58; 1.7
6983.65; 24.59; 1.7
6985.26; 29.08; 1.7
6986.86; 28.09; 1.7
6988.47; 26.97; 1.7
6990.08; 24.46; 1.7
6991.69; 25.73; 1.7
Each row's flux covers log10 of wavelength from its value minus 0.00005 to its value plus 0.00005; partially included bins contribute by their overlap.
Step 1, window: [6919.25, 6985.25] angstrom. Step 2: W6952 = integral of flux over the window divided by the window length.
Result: 26.4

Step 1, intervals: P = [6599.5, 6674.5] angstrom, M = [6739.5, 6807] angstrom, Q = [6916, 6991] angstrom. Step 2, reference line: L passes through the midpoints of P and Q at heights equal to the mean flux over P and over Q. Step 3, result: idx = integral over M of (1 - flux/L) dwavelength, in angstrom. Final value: 1.7 angstrom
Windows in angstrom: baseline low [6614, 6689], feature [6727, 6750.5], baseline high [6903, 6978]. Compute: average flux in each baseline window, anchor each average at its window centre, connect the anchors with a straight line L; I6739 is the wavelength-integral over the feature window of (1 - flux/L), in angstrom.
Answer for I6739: -4.3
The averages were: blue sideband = 25.2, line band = 30.2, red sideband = 26.3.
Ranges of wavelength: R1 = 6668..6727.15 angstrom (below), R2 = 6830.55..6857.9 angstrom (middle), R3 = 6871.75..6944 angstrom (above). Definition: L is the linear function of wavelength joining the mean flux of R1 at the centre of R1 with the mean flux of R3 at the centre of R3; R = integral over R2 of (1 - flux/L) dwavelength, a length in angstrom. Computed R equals 2.1 angstrom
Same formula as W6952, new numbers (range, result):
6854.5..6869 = 25.4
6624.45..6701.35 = 25.5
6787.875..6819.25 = 25.1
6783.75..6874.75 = 25.1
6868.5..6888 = 26.4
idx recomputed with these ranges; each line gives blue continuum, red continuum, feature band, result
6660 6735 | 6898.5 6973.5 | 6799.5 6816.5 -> 1.4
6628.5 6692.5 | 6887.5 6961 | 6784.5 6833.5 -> 1.3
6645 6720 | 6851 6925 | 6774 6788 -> 0.9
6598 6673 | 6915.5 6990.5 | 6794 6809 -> 0.8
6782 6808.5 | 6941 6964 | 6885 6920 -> -1.2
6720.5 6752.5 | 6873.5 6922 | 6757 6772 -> 1.6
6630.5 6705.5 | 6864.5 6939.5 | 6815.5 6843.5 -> 0.9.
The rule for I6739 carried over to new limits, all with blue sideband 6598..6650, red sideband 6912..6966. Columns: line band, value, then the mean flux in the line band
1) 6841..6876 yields 1.1 angstrom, 25.1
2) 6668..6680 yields -0.3 angstrom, 25.8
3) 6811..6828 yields -0.2 angstrom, 26.1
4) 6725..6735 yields -4.2 angstrom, 36.1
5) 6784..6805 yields 1.1 angstrom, 24.4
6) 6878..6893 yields -0.3 angstrom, 26.6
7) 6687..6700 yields -0.4 angstrom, 26.1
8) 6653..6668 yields -0.4 angstrom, 25.8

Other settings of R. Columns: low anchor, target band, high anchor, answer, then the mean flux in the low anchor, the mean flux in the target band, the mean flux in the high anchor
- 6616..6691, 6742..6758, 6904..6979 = 0.1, 25.3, 25.4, 26.3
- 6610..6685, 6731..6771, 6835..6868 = -3.0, 25.3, 26.9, 24.9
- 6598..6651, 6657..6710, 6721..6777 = 0.8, 25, 25.8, 27.5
